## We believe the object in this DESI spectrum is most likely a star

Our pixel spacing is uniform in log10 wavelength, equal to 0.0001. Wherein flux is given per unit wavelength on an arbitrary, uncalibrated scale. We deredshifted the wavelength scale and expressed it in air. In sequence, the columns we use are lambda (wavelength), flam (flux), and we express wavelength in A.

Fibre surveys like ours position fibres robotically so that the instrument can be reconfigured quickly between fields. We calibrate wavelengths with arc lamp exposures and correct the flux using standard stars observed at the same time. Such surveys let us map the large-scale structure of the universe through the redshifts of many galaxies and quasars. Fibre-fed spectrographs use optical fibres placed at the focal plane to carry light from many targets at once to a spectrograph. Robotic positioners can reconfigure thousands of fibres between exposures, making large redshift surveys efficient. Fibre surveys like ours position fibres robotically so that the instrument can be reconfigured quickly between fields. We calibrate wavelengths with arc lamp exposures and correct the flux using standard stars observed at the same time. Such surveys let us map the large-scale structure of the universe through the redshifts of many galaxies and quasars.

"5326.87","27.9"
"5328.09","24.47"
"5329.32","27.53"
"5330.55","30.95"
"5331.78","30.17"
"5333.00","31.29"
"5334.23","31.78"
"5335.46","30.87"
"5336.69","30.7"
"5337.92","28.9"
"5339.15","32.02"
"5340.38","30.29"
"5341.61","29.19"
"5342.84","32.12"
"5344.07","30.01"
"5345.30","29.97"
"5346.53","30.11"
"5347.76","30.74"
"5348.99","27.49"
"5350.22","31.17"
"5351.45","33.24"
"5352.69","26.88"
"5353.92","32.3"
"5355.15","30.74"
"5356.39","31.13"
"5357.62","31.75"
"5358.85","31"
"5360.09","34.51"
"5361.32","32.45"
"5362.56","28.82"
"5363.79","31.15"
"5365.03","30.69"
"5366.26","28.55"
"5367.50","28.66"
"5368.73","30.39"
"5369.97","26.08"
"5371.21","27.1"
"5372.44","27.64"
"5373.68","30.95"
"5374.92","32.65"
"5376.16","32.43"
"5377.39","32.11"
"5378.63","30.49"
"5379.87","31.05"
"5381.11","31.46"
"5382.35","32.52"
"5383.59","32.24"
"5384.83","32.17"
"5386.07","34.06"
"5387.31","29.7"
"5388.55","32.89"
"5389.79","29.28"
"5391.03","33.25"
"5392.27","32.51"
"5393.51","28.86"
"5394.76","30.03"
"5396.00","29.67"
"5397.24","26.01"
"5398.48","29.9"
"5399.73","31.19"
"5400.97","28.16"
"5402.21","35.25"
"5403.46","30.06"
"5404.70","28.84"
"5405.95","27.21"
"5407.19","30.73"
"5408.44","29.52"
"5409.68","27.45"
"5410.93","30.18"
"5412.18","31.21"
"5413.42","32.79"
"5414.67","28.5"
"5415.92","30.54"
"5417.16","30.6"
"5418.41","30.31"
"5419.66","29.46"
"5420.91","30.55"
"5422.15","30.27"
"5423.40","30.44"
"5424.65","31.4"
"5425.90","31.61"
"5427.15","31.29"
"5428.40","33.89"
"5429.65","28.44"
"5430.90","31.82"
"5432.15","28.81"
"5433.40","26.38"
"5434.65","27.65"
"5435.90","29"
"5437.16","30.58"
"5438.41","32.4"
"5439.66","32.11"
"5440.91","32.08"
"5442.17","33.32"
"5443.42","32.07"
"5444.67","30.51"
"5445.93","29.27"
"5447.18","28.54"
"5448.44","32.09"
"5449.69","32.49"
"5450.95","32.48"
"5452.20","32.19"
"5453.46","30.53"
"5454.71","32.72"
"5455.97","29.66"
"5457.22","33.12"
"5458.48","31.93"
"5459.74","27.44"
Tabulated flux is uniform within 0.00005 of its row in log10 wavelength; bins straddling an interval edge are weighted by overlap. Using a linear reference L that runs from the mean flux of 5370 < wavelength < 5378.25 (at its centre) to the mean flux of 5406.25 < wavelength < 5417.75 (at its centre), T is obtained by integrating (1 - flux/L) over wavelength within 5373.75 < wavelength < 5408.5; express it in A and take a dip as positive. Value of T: -0.9 A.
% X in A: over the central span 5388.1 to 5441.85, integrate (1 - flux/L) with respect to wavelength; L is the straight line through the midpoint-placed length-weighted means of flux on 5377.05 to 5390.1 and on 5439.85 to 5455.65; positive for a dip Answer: 2.2 A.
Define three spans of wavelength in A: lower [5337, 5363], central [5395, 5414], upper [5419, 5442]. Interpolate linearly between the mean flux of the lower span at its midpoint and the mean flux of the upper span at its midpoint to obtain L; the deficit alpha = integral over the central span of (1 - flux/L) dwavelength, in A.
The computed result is 0.4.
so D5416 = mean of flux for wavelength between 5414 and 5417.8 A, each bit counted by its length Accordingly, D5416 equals 29.9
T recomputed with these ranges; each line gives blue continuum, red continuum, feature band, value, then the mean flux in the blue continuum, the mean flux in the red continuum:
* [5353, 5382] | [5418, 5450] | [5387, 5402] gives 0.17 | 30.6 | 30.6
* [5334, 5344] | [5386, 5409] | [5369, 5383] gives 0.00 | 30.6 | 30.3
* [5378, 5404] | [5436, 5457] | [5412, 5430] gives 0.25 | 31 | 31.4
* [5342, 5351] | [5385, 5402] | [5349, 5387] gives -0.48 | 30.3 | 30.6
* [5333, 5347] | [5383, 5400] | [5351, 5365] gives -0.26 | 30.6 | 30.8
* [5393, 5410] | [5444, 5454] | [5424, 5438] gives 0.15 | 29.5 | 31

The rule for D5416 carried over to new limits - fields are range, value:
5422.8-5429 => 31.7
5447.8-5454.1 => 32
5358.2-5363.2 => 31.7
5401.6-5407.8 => 30.4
